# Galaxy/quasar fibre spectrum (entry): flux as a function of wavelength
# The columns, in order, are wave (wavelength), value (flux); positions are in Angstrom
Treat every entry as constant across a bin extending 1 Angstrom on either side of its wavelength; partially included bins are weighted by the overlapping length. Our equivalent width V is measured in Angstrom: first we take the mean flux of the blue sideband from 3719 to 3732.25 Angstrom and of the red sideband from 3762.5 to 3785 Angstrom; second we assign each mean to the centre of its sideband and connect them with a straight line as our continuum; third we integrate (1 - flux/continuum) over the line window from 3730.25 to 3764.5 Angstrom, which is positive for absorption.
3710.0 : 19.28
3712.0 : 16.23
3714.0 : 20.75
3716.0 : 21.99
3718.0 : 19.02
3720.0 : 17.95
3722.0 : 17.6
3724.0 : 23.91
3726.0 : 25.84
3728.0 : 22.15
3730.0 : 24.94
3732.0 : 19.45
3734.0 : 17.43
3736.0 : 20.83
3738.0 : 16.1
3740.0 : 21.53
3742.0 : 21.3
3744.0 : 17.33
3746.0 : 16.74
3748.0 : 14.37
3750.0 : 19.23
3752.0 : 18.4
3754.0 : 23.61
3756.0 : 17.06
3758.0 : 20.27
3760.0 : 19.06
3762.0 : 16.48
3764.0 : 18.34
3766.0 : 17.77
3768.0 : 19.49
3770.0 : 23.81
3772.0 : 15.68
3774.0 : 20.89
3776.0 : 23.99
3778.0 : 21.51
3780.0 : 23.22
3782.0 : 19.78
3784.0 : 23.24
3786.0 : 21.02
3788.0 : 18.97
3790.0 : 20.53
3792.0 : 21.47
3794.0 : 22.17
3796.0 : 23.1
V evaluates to 3.9 Angstrom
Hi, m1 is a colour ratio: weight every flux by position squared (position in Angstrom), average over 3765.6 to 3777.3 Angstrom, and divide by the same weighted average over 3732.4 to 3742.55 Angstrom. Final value 1.07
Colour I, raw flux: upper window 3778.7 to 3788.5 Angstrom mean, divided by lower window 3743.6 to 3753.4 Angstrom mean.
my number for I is 1.2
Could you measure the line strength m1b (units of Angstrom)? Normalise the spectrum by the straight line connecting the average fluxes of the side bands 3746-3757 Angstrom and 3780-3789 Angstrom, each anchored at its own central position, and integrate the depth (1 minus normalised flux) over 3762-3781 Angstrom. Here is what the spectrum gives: -0.3 Angstrom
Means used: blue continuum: 18.4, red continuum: 21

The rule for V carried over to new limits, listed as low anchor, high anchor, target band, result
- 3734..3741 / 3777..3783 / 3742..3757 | 1.16 Angstrom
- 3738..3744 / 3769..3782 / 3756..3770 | 1.34 Angstrom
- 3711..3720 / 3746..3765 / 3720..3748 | -1.72 Angstrom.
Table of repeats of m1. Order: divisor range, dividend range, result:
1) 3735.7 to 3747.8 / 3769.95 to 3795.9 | 1.17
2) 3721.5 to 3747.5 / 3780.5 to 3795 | 1.07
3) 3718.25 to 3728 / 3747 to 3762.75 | 0.89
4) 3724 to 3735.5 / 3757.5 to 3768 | 0.85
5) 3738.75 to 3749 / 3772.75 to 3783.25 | 1.22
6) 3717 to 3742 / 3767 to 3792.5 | 1.05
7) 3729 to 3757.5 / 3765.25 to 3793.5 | 1.11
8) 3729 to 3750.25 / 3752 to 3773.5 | 1.02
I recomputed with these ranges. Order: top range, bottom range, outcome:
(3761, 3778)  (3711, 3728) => 0.96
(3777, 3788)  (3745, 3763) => 1.17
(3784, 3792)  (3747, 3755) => 1.10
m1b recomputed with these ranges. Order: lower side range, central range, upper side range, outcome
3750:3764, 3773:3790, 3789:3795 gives -0.7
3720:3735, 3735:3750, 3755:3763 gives 1.1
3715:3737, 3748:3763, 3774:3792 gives 1.7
